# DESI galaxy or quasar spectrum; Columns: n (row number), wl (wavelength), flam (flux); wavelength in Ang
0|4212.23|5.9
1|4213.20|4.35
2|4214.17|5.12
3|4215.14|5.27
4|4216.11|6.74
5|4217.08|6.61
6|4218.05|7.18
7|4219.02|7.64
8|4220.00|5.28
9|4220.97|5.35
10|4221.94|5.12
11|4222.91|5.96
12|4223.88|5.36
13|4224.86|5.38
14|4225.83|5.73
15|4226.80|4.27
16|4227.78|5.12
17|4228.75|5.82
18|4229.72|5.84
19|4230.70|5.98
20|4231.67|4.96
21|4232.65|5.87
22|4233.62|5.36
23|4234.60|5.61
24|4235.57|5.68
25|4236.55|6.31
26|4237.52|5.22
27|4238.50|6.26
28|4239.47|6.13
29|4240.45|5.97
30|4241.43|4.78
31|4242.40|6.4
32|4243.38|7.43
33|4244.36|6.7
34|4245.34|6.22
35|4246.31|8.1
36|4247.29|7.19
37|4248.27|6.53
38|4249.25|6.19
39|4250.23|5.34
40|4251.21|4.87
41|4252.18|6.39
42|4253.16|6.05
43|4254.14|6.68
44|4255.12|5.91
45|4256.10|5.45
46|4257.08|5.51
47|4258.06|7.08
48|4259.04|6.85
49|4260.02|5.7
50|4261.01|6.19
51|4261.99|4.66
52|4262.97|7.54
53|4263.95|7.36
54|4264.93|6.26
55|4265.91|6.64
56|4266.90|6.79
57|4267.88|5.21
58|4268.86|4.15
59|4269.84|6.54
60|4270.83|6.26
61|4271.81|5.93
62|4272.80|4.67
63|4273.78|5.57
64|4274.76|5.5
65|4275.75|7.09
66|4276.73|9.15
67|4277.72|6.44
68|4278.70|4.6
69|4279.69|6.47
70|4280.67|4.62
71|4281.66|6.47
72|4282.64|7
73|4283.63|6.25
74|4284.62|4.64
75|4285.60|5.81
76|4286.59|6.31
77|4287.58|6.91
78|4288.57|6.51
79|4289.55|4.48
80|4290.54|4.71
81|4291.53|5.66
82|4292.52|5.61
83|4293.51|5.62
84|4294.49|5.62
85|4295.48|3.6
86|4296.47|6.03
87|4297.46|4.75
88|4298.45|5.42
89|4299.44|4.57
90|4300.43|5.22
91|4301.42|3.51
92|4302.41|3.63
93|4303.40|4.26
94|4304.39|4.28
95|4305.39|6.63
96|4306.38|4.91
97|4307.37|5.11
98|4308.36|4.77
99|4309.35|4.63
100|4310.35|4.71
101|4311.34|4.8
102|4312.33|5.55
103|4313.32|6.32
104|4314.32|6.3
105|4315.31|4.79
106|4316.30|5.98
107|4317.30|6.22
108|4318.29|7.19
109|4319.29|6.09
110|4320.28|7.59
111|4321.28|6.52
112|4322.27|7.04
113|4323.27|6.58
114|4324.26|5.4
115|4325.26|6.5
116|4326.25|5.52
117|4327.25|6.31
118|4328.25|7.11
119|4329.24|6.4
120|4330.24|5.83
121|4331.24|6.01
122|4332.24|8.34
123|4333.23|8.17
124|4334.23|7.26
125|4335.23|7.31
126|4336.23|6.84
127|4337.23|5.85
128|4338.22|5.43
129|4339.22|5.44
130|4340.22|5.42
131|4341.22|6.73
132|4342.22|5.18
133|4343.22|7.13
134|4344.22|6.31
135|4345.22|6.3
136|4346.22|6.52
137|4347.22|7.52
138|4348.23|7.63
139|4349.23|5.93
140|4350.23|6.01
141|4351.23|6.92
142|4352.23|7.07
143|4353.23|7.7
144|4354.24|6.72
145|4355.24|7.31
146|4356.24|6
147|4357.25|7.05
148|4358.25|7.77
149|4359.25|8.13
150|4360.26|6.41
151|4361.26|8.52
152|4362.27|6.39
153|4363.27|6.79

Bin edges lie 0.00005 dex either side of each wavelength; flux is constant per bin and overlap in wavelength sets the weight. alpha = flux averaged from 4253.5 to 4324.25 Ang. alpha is 5.76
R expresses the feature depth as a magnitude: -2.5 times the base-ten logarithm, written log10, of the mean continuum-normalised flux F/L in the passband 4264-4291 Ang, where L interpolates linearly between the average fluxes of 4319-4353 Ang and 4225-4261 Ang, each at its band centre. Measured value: 0.037 mag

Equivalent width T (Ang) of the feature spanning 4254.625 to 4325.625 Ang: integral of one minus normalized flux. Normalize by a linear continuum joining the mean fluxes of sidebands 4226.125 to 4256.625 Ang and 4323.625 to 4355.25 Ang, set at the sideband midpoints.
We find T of 5.58 Ang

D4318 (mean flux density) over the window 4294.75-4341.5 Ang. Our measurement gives 5.8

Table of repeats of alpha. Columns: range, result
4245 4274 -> 6.13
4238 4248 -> 6.52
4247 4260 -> 6.13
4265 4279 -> 6.07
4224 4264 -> 5.99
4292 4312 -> 4.89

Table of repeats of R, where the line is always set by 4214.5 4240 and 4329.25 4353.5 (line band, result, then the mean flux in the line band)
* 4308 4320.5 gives 0.12 mag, 5.74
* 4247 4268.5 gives -0.03 mag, 6.18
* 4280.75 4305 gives 0.18 mag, 5.28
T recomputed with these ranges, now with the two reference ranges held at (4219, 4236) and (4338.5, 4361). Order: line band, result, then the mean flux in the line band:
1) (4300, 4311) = 2.8 Ang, 4.69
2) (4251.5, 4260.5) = -0.6 Ang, 6.16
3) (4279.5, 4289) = 0.0 Ang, 6.08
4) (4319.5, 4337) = -0.6 Ang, 6.72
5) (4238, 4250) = -1.7 Ang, 6.46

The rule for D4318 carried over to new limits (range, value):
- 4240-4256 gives 6.28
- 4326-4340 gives 6.55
